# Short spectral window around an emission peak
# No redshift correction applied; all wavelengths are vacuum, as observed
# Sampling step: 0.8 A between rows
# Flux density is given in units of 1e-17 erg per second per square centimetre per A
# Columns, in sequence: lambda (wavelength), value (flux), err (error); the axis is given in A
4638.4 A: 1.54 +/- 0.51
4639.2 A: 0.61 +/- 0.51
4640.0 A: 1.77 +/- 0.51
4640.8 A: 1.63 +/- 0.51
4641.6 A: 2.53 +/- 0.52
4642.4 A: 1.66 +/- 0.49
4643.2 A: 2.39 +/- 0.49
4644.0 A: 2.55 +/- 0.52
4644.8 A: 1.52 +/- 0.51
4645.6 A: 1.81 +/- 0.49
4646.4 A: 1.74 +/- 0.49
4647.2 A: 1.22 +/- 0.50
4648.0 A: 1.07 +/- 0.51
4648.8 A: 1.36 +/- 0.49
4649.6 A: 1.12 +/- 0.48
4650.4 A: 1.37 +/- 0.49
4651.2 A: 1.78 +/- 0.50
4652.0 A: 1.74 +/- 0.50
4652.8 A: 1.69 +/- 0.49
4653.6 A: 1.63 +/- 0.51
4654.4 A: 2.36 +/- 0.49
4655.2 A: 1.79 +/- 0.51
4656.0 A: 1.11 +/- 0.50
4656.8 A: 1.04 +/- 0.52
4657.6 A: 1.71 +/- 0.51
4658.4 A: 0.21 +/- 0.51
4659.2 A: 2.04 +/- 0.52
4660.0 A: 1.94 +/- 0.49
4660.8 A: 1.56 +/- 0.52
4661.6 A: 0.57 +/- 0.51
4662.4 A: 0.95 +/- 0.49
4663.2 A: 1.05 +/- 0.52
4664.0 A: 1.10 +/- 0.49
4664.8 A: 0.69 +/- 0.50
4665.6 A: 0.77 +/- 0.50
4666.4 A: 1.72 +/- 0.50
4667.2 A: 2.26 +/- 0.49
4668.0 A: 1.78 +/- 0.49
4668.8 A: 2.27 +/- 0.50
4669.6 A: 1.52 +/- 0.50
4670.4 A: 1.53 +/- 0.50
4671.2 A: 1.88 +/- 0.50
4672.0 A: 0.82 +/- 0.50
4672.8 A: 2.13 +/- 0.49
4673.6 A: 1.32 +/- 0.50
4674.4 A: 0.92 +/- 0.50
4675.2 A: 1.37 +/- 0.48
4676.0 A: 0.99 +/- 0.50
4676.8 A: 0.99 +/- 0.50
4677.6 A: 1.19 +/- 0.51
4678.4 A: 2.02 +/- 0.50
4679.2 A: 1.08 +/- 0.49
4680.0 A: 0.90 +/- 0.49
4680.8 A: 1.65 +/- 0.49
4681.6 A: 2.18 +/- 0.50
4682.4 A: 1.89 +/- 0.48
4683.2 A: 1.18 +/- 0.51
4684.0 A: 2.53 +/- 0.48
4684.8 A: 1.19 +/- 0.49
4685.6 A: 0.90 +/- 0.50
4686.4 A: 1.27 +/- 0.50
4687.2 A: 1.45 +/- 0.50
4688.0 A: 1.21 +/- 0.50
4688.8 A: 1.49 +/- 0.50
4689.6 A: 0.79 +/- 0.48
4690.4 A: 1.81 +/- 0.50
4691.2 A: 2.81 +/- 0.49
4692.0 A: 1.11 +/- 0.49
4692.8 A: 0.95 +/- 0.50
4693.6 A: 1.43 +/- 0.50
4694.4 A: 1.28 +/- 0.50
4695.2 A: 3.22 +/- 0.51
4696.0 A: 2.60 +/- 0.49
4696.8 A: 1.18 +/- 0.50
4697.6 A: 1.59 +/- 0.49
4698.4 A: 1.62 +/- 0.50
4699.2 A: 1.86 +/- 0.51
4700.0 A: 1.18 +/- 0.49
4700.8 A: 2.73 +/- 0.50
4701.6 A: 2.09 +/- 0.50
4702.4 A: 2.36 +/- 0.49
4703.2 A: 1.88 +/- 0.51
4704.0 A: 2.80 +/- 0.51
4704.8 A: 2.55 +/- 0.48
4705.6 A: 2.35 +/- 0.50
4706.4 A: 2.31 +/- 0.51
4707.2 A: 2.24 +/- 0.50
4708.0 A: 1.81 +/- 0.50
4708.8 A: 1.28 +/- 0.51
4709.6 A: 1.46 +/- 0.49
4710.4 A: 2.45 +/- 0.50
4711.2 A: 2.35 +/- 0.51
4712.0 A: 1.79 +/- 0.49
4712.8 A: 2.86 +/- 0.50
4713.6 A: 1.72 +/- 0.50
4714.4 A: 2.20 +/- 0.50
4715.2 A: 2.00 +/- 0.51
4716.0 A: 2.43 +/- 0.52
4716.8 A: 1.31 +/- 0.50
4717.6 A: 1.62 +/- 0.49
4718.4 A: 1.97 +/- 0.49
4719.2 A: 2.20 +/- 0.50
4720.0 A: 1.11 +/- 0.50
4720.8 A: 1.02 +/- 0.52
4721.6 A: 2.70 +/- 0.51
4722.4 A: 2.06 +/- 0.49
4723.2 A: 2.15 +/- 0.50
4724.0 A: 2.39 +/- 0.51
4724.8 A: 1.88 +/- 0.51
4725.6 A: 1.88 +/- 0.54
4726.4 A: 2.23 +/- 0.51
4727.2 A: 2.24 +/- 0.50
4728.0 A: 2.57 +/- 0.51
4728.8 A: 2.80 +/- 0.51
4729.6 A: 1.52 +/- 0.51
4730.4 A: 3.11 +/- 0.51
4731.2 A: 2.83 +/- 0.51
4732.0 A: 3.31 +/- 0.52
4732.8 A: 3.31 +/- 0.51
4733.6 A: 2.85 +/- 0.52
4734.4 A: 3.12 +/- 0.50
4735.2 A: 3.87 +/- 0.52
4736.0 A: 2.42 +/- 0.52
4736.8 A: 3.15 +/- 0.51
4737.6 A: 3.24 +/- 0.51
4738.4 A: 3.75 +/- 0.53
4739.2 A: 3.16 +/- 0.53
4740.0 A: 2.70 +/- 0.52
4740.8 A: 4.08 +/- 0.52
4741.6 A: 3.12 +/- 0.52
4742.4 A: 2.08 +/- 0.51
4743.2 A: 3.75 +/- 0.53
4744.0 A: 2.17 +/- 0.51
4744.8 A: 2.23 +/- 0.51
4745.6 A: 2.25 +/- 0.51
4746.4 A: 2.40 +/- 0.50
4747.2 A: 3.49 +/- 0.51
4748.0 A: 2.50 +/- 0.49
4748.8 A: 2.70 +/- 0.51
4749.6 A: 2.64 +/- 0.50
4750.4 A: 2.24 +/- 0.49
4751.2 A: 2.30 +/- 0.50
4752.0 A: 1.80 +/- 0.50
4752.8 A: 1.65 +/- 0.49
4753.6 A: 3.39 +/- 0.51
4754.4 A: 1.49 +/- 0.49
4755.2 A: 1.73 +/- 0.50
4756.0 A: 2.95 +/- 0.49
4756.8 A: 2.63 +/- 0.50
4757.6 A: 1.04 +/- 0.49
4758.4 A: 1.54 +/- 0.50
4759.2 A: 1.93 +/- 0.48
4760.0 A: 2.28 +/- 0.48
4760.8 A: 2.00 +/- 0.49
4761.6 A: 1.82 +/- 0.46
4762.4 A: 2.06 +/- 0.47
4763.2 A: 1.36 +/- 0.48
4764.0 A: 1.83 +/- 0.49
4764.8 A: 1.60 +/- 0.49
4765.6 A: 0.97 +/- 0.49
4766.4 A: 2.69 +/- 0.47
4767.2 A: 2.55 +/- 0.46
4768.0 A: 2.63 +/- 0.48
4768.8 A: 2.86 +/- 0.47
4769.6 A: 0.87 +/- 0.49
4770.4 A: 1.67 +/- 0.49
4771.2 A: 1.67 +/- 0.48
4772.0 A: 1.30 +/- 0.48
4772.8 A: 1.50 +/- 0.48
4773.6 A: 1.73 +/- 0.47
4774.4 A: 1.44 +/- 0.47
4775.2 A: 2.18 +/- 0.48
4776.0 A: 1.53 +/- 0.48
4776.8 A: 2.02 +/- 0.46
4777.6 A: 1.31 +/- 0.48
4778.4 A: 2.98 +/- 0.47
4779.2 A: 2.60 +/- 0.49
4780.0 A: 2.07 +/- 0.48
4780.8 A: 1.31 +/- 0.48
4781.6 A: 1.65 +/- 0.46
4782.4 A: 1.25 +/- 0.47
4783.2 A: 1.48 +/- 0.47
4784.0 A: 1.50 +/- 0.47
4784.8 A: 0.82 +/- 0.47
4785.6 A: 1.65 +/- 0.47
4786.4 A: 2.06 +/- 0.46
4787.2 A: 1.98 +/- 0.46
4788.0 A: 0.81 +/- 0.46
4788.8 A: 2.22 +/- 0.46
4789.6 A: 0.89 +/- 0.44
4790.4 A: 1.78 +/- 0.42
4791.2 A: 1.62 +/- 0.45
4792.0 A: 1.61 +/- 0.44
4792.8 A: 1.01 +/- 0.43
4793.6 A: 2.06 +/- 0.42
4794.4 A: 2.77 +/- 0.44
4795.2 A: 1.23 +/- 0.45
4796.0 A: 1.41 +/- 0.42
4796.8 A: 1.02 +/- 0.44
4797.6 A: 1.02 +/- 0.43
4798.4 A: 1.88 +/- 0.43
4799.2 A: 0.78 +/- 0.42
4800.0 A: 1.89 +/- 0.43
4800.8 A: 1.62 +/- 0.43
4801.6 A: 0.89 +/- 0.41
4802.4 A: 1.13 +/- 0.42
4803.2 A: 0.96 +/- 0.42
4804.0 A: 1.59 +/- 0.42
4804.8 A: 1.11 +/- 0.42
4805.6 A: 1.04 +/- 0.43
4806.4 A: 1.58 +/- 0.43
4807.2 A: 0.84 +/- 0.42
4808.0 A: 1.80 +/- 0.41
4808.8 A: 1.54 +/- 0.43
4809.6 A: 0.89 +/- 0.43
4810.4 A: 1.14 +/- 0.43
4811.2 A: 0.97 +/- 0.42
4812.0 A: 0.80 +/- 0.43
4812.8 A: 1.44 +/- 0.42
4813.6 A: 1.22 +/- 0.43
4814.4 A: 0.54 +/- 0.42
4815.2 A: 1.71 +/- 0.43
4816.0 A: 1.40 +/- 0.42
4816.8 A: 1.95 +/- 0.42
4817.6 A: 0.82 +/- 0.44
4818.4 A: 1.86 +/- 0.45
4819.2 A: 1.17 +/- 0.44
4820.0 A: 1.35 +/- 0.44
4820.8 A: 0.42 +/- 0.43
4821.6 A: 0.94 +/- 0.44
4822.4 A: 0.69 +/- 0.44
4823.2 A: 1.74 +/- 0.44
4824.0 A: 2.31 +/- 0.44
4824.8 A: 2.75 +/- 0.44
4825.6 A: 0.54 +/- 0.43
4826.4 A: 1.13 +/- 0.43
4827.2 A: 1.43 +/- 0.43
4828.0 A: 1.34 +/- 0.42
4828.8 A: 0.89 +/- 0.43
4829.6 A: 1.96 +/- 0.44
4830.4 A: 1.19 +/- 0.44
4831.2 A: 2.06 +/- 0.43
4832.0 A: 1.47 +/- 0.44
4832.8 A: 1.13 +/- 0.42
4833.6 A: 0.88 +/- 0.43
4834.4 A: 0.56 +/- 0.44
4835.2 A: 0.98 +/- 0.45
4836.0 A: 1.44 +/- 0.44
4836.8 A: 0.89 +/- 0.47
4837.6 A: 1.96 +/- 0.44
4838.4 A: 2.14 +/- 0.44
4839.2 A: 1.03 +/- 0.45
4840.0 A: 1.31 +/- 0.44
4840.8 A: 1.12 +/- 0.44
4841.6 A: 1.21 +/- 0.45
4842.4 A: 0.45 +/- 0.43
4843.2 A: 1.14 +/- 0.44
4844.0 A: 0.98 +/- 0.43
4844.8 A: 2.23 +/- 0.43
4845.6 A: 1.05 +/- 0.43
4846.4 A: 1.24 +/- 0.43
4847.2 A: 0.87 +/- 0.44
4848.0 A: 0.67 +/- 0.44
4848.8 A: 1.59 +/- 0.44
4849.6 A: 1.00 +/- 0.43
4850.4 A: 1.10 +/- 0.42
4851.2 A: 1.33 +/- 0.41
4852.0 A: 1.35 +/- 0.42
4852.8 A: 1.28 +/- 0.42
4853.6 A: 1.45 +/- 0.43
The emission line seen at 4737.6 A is C III] 1909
